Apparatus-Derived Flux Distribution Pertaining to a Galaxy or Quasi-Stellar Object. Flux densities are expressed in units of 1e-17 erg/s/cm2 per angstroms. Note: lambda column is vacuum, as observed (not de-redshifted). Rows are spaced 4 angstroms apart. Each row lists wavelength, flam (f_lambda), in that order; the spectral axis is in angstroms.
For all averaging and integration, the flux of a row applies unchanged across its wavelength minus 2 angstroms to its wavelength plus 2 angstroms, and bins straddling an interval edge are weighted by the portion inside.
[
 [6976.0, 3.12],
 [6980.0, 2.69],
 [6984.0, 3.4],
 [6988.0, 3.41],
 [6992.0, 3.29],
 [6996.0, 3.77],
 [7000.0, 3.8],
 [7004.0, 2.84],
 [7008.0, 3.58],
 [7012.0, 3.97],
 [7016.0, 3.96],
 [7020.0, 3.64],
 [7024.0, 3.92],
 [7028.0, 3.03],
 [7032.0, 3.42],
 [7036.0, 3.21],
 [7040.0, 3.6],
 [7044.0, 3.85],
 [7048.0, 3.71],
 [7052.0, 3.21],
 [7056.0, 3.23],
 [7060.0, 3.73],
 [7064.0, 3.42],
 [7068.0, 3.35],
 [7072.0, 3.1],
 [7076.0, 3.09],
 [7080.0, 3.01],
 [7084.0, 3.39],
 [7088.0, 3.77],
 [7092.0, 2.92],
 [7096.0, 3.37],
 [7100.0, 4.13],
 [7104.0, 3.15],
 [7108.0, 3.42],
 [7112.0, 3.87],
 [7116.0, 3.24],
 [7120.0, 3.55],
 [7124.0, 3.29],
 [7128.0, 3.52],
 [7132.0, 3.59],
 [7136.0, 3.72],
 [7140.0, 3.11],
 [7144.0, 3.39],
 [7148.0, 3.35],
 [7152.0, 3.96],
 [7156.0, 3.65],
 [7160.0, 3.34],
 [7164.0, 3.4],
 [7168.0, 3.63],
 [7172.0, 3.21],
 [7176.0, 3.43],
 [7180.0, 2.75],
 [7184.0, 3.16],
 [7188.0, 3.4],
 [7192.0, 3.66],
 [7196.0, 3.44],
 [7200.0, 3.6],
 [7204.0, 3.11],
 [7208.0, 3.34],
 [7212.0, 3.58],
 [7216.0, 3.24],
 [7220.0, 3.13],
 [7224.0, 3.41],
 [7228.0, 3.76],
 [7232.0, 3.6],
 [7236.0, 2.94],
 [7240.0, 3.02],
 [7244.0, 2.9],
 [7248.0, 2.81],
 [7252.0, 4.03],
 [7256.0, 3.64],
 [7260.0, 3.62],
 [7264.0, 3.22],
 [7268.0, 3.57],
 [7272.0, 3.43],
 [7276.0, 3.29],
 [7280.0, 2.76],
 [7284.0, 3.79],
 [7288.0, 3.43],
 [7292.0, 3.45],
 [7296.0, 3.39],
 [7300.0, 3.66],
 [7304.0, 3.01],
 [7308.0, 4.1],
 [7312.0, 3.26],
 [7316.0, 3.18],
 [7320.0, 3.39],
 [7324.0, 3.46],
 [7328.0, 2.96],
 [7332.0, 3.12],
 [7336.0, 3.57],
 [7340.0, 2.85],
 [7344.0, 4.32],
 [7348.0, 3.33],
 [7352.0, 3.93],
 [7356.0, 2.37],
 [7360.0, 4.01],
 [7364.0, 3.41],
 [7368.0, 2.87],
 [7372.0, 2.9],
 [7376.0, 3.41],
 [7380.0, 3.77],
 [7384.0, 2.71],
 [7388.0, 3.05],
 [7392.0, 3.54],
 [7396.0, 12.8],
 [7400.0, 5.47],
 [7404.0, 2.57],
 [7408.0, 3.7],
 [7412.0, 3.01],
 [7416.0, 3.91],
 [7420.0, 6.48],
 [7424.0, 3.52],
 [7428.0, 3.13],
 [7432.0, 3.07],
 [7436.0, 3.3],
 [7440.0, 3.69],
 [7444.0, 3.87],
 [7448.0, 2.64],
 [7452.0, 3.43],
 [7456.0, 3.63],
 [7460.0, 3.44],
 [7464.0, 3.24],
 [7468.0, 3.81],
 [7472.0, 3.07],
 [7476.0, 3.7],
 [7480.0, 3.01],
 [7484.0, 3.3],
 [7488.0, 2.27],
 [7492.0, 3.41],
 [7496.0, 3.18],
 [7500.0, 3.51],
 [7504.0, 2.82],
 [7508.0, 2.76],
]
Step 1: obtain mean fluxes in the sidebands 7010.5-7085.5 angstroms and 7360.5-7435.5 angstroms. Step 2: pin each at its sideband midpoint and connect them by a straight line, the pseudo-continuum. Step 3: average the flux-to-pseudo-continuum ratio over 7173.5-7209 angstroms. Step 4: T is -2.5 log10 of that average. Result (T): 0.12 mag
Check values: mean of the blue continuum 3.46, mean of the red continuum 4.06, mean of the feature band 3.32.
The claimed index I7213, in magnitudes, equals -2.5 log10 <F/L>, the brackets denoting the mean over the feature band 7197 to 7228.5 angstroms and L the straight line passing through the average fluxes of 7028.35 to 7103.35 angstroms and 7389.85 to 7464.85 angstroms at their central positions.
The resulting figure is 0.10 mag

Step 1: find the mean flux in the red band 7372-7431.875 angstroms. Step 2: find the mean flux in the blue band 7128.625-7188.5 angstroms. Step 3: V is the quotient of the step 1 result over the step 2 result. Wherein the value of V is 1.3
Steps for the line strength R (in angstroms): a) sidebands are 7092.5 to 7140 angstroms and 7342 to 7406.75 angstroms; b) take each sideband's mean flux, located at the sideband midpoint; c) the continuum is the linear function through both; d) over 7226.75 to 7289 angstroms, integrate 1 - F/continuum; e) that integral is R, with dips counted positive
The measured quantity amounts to 7.0 angstroms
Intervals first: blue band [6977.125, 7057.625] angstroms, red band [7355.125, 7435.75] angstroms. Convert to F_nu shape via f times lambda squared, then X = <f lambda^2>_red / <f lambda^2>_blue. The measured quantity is 1.28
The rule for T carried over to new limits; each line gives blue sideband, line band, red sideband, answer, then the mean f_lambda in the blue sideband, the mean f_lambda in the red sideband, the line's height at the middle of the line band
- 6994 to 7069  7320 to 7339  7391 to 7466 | 0.22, 3.54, 4.14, 3.99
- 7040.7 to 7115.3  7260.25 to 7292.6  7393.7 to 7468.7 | 0.14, 3.43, 4.15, 3.83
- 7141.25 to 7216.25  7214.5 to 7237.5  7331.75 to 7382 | 0.01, 3.4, 3.38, 3.4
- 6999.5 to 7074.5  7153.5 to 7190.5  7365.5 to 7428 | 0.13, 3.5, 4.2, 3.76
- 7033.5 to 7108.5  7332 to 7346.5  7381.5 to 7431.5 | 0.20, 3.4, 4.44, 4.23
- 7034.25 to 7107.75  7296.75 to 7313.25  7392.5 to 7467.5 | 0.11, 3.4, 4.14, 3.88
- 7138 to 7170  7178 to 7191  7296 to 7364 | 0.11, 3.48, 3.41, 3.47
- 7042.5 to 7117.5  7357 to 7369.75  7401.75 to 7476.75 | 0.05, 3.42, 3.54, 3.51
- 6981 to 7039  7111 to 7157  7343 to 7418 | 0.04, 3.5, 3.95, 3.65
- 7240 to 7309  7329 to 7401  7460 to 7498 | -0.18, 3.4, 3.23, 3.32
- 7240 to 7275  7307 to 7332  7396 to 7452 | 0.09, 3.38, 4.03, 3.62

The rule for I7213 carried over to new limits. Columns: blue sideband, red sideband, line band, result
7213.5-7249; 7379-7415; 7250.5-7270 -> -0.05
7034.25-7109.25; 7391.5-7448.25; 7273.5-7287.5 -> 0.21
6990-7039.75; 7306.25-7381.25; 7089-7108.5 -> 0.03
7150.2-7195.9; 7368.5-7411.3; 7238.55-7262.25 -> 0.12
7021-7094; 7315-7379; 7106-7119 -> -0.04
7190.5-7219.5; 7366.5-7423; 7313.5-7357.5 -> 0.21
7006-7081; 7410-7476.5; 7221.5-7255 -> 0.07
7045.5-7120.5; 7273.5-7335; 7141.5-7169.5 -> -0.04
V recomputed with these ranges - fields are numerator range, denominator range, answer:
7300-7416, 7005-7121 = 1.07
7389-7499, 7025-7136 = 1.12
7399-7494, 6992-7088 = 1.01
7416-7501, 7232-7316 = 1.03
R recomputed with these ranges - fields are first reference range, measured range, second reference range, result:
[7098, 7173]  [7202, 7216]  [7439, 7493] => 0.5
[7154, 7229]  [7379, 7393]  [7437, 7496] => 0.5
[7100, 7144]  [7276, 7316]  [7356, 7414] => 4.5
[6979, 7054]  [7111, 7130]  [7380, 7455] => 0.9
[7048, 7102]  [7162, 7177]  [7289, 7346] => -0.1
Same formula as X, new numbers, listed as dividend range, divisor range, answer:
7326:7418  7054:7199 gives 1.20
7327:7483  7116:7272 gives 1.16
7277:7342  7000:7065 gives 1.02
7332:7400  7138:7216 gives 1.23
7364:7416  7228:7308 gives 1.26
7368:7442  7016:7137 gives 1.29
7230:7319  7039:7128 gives 1.04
